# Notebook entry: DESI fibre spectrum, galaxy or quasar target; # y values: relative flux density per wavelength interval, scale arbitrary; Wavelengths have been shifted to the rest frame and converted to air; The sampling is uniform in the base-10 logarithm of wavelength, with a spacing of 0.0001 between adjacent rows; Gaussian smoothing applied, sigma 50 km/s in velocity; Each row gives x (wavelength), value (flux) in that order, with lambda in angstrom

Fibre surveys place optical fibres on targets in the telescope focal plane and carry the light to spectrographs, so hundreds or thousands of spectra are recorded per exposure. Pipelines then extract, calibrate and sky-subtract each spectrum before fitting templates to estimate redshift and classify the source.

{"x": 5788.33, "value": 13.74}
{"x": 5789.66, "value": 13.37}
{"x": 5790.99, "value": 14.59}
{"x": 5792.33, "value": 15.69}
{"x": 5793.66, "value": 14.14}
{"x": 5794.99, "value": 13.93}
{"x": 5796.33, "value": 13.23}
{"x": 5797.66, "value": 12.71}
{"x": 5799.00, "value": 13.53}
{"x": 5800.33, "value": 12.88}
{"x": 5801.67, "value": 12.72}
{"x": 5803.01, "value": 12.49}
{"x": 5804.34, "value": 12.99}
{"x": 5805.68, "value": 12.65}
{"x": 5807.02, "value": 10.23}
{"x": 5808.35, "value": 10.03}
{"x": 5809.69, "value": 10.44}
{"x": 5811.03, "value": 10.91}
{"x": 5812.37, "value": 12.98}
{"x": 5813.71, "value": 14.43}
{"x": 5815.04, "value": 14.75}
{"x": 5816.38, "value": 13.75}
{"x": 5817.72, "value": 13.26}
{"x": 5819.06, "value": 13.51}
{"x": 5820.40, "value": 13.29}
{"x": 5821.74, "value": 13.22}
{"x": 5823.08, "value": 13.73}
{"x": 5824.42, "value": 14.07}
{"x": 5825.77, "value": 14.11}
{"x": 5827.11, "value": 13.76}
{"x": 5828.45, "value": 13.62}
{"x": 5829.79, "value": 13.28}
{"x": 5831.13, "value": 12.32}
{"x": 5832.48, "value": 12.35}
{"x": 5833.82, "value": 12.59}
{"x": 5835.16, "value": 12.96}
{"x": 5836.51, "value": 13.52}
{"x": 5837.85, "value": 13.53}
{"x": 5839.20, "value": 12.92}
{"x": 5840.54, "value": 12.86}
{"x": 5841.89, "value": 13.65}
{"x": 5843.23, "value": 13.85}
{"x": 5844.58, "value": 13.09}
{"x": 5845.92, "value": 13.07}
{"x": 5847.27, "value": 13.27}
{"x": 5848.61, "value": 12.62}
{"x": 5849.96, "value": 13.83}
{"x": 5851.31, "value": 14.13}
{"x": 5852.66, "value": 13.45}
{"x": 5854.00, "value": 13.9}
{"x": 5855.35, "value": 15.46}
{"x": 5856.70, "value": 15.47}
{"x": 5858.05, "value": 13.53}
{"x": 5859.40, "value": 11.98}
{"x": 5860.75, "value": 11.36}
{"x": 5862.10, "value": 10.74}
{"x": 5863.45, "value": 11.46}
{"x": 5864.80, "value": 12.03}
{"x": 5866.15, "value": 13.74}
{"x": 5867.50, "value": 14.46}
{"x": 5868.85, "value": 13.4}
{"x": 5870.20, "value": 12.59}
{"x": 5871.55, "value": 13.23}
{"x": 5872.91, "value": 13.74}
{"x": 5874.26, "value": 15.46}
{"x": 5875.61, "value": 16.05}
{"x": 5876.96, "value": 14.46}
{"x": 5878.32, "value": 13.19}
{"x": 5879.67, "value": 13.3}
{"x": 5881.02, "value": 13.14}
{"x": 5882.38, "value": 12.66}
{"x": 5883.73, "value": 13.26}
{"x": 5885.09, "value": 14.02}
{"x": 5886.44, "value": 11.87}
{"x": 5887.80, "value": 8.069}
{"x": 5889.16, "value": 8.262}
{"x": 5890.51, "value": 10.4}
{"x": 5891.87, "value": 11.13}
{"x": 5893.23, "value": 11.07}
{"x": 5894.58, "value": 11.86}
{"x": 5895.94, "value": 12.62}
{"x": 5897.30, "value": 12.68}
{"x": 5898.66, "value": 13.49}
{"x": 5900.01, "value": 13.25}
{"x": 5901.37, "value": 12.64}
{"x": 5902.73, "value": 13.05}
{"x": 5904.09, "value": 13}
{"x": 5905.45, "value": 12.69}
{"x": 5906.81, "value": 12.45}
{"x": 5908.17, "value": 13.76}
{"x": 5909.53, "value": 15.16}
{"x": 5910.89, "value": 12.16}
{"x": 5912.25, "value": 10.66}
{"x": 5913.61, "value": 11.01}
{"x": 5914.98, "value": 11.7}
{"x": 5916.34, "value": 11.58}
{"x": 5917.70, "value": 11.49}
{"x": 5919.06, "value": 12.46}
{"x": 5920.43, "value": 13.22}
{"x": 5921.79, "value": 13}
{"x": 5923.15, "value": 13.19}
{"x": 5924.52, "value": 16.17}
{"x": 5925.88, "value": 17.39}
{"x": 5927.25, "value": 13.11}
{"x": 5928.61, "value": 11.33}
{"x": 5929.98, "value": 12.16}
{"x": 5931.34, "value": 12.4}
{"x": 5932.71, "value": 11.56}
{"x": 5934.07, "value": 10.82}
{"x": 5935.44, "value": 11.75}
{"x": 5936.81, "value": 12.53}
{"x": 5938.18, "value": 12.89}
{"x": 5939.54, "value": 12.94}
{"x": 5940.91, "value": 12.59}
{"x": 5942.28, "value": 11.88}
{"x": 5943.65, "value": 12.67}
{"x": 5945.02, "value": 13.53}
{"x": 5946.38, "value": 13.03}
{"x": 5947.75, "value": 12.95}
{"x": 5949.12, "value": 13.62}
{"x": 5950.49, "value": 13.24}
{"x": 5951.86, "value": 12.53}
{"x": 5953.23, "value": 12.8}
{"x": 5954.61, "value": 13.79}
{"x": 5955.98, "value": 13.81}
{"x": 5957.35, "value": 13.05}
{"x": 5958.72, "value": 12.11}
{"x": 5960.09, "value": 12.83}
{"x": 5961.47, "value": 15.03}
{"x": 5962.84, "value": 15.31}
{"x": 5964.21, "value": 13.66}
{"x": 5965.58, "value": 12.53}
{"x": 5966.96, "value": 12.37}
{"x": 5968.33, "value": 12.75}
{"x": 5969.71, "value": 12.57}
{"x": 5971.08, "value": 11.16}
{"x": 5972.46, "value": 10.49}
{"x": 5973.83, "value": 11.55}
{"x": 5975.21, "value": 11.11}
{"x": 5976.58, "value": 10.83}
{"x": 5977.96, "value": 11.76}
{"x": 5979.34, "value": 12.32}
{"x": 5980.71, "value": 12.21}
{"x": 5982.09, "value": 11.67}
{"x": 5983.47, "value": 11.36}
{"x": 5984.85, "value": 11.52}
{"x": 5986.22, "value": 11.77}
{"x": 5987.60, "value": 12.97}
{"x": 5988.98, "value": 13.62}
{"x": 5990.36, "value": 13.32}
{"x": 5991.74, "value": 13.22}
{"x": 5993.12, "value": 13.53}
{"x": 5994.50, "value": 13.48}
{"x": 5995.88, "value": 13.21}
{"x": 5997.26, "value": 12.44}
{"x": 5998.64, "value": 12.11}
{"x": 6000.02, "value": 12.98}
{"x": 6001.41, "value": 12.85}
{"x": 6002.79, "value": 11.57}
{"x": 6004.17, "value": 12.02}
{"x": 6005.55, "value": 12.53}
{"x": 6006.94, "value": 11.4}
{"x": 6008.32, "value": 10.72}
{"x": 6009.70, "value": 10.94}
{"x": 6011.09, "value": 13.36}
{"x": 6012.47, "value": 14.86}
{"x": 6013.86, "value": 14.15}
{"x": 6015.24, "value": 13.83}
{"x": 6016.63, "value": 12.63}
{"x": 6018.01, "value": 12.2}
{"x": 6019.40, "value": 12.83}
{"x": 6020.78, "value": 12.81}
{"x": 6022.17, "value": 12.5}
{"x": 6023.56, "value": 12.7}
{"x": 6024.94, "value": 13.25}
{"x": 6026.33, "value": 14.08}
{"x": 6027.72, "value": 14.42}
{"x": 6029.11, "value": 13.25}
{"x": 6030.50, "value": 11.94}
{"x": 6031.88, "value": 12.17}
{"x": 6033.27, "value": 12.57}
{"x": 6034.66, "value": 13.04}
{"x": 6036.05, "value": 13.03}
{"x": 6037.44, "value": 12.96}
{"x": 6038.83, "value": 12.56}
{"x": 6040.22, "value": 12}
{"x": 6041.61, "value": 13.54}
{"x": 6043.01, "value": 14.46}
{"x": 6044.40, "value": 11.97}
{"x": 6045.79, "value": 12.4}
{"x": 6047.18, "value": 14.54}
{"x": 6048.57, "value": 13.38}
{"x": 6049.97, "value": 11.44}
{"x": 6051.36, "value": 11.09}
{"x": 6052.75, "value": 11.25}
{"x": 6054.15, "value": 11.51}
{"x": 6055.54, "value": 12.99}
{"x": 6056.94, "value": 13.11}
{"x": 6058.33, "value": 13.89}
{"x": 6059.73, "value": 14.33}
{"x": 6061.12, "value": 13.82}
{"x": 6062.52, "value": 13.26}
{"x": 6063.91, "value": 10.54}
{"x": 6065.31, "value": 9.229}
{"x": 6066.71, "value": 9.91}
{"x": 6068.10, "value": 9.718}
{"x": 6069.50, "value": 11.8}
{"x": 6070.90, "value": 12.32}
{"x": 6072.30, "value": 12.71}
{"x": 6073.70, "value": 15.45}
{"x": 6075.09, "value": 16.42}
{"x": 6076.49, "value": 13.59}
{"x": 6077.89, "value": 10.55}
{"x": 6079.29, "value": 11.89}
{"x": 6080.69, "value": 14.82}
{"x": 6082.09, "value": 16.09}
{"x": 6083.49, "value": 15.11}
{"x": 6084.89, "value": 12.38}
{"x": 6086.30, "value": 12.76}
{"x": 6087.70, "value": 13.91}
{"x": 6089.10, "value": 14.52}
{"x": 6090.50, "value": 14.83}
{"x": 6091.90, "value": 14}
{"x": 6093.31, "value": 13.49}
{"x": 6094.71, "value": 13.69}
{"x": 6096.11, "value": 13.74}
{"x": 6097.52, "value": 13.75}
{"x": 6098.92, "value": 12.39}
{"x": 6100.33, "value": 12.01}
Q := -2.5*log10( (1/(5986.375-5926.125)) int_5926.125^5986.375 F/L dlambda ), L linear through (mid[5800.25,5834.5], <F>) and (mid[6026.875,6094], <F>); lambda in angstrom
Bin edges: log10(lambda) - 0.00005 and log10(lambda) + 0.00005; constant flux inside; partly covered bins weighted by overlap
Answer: 0.04 mag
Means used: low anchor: 12.9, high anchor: 12.9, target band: 12.5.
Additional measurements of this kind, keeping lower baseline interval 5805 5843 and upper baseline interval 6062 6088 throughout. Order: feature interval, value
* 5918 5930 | -0.06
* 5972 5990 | 0.09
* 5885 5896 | 0.19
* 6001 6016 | 0.02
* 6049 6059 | 0.05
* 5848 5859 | -0.09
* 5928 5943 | 0.07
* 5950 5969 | -0.04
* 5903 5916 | 0.03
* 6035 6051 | -0.01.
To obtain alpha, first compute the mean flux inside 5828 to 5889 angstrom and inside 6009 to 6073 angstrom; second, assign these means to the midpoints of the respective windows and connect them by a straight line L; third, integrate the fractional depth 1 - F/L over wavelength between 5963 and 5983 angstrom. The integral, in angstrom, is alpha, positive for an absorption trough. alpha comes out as 1.3 angstrom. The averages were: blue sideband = 13.1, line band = 12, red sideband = 12.6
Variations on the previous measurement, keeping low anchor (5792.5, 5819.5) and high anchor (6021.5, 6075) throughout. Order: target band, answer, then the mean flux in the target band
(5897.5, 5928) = -0.6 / 13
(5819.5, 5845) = -1.0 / 13.3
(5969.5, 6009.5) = 1.8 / 12.1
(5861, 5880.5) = -0.9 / 13.4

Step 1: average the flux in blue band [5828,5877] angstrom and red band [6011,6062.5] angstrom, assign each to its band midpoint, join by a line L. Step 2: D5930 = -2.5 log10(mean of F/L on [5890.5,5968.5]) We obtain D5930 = 0.03 mag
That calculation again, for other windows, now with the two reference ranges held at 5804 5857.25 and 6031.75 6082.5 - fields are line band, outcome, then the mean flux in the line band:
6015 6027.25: -0.02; 13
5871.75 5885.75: -0.07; 13.9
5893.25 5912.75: 0.02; 12.8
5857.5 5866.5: 0.09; 12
